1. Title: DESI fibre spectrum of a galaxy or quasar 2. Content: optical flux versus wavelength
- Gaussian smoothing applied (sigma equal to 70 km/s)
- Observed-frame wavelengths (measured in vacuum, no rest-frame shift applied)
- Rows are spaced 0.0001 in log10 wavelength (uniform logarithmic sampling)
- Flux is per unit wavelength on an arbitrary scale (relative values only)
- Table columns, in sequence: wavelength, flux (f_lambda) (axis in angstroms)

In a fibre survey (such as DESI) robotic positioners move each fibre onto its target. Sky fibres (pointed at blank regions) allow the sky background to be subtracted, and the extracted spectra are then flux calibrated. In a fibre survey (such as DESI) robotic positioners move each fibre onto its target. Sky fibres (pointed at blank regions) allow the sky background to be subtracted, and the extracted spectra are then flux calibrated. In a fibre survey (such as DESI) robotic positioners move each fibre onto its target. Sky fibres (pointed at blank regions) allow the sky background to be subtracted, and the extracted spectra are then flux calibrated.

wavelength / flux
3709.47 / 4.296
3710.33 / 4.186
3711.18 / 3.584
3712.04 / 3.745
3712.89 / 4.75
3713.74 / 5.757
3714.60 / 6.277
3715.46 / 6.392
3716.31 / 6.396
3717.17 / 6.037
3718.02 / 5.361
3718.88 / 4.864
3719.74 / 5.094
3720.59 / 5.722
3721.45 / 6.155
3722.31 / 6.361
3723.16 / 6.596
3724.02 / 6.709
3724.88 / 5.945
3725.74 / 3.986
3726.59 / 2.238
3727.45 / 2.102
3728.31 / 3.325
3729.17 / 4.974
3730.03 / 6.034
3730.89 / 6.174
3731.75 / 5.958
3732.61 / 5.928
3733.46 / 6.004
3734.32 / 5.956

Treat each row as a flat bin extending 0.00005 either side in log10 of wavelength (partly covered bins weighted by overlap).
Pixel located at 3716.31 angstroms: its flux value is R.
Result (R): 6.396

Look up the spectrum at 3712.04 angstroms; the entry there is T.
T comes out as 3.745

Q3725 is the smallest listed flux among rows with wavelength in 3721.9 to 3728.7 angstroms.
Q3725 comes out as 2.102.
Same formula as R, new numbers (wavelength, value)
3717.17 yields 6.037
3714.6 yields 6.277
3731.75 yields 5.958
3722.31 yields 6.361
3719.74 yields 5.094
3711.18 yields 3.584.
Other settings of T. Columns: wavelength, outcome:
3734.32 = 5.956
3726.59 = 2.238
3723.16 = 6.596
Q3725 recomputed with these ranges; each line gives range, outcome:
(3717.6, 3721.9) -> 4.864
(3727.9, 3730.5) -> 3.325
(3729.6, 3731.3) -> 6.034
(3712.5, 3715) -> 4.75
